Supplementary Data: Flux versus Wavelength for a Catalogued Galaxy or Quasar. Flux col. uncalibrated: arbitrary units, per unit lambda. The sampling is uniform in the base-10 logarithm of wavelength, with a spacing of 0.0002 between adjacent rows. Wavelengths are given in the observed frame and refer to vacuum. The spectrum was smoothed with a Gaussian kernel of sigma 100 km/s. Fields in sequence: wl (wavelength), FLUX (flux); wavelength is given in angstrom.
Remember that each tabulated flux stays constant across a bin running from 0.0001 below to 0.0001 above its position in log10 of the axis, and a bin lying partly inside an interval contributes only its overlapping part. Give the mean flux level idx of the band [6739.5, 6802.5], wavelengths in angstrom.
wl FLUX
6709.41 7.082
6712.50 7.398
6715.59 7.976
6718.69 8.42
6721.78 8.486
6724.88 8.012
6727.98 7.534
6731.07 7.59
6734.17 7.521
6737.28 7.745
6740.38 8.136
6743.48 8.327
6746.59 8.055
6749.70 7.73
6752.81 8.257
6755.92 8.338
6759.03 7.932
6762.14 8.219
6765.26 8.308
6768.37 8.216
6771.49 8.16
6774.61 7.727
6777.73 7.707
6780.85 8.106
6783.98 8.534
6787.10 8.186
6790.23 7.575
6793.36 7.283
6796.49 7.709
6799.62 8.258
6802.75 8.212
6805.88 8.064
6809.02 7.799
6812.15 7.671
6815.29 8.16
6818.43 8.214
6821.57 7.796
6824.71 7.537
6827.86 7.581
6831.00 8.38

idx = 8.04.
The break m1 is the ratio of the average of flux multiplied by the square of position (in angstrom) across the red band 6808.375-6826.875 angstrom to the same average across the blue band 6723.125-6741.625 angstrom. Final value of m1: 1.04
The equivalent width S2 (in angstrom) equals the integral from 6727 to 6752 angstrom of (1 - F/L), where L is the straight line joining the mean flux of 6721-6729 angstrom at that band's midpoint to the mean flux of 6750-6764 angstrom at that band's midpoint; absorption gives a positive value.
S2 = 0.7 angstrom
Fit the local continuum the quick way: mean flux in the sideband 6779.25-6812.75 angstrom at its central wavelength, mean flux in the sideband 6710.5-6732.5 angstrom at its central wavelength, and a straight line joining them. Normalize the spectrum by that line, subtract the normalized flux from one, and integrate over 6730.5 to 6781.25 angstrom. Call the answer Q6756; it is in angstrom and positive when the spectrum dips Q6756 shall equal -0.5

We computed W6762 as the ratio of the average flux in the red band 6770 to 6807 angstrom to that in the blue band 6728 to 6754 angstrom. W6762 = 1.01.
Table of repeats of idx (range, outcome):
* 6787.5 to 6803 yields 7.8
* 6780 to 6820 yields 7.98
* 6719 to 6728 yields 8.15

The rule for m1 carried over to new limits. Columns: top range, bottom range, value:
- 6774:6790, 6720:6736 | 1.04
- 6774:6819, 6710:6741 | 1.03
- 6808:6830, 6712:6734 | 1.02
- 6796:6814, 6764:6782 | 1.00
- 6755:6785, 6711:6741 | 1.04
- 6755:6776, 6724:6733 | 1.07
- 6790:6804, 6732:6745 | 1.01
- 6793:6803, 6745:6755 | 1.00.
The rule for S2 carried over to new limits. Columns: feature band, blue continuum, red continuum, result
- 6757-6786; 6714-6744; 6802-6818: -0.5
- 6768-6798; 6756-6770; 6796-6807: 0.9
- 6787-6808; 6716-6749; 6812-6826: 0.1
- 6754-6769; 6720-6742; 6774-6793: -0.6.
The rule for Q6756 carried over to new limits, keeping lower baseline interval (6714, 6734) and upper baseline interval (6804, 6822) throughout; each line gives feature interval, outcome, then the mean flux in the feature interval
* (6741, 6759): -0.3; 8.12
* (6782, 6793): -0.1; 8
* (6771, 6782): 0.1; 7.9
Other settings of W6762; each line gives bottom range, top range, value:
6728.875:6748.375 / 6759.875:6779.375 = 1.02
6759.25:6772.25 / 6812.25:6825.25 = 0.97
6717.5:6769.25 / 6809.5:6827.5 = 0.98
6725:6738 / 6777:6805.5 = 1.04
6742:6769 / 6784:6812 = 0.97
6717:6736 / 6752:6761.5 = 1.03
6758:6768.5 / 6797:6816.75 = 0.98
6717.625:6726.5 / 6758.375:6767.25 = 0.99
